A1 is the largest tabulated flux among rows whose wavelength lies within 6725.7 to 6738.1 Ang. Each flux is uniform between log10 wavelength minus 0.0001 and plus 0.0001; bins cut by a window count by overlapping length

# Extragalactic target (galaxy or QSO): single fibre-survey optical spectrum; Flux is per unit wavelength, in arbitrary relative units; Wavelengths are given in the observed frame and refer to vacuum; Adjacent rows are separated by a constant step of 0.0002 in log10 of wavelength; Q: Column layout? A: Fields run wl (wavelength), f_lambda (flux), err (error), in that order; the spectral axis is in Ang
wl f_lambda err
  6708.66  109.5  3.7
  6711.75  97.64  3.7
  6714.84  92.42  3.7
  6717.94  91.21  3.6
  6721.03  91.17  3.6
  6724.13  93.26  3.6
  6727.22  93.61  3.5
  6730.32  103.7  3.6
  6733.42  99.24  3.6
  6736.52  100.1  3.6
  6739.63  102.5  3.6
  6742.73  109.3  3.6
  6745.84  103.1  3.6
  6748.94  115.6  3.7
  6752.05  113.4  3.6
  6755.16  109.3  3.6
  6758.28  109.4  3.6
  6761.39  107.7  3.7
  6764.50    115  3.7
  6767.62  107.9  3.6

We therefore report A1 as 103.7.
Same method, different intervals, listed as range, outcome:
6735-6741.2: 102.5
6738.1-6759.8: 115.6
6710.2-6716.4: 97.64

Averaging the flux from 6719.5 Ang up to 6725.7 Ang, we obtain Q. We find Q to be 92.3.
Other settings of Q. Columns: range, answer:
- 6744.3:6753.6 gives 111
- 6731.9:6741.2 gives 101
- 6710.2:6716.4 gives 95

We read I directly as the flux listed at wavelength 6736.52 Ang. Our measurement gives 100.1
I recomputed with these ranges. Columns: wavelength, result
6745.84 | 103.1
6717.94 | 91.21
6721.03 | 91.17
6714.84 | 92.42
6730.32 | 103.7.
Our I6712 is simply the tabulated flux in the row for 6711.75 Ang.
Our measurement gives 97.64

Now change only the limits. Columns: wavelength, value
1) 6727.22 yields 93.61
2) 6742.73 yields 109.3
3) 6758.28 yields 109.4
